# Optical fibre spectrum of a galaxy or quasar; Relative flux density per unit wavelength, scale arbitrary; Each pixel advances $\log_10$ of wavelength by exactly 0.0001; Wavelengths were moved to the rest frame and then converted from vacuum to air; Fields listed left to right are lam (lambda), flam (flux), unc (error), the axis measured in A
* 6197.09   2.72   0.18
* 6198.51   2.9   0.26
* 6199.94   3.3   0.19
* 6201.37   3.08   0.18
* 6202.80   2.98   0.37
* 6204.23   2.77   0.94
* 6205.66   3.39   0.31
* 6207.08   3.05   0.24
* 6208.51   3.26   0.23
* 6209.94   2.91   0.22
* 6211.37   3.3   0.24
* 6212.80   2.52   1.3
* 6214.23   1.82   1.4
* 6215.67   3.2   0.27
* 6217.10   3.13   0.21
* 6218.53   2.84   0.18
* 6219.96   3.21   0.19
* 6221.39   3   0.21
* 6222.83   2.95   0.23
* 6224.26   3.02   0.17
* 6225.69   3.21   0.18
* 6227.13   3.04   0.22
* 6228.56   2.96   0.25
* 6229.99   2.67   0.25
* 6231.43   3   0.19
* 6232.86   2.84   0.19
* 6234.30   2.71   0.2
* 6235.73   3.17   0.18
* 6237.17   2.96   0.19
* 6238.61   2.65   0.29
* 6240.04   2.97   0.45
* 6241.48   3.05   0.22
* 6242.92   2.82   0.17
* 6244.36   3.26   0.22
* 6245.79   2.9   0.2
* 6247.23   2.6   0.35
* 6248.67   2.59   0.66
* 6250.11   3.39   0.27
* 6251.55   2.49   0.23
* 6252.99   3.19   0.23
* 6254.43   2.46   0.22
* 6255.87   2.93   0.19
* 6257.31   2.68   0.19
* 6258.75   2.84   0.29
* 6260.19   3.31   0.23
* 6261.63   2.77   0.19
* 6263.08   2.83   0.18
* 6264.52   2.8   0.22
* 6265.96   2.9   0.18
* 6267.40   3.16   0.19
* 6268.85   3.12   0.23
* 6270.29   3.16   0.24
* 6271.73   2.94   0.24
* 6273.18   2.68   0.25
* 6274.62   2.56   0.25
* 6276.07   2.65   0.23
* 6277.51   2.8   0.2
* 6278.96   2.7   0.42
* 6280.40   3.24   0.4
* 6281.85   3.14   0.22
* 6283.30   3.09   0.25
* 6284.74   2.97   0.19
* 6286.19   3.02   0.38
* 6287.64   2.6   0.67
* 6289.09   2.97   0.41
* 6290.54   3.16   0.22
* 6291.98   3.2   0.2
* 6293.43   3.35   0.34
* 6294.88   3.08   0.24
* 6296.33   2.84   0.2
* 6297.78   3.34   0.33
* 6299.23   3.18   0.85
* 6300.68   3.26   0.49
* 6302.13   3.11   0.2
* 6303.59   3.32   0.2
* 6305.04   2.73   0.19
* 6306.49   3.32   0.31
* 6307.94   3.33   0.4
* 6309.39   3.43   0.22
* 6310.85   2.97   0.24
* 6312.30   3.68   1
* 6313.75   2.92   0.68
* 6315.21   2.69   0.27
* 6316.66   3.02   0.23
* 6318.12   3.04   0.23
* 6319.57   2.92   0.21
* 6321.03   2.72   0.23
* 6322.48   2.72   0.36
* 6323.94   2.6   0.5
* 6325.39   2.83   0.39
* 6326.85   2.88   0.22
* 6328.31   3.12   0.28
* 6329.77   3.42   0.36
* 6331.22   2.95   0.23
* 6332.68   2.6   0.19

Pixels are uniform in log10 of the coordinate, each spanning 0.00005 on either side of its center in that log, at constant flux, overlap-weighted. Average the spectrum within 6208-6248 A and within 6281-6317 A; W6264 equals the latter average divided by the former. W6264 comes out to 1.06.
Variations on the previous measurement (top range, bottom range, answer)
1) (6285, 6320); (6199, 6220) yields 1.04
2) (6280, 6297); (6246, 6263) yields 1.07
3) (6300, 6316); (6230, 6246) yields 1.08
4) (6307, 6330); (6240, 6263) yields 1.04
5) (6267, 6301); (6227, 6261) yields 1.04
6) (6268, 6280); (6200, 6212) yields 0.92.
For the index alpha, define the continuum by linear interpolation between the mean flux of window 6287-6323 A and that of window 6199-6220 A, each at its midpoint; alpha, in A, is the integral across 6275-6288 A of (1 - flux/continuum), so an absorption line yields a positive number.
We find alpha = 0.60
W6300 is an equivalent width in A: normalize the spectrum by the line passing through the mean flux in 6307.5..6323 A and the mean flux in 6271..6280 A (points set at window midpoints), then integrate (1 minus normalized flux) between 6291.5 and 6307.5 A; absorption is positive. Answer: -1.3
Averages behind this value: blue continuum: 2.74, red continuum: 3.04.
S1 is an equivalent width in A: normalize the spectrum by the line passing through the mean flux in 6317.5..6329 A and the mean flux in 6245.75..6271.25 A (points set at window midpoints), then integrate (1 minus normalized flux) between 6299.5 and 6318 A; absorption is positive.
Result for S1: -1.8 A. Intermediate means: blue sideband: 2.9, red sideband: 2.85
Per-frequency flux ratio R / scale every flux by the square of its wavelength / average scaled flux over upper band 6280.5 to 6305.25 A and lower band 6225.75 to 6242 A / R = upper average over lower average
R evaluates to 1.08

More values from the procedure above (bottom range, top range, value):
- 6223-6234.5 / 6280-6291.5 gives 1.05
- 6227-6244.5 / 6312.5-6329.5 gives 1.02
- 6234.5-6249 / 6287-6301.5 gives 1.09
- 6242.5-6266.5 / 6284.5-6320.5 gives 1.10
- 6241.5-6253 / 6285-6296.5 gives 1.06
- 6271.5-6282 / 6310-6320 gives 1.09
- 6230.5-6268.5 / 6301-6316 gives 1.11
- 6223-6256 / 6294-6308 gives 1.10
